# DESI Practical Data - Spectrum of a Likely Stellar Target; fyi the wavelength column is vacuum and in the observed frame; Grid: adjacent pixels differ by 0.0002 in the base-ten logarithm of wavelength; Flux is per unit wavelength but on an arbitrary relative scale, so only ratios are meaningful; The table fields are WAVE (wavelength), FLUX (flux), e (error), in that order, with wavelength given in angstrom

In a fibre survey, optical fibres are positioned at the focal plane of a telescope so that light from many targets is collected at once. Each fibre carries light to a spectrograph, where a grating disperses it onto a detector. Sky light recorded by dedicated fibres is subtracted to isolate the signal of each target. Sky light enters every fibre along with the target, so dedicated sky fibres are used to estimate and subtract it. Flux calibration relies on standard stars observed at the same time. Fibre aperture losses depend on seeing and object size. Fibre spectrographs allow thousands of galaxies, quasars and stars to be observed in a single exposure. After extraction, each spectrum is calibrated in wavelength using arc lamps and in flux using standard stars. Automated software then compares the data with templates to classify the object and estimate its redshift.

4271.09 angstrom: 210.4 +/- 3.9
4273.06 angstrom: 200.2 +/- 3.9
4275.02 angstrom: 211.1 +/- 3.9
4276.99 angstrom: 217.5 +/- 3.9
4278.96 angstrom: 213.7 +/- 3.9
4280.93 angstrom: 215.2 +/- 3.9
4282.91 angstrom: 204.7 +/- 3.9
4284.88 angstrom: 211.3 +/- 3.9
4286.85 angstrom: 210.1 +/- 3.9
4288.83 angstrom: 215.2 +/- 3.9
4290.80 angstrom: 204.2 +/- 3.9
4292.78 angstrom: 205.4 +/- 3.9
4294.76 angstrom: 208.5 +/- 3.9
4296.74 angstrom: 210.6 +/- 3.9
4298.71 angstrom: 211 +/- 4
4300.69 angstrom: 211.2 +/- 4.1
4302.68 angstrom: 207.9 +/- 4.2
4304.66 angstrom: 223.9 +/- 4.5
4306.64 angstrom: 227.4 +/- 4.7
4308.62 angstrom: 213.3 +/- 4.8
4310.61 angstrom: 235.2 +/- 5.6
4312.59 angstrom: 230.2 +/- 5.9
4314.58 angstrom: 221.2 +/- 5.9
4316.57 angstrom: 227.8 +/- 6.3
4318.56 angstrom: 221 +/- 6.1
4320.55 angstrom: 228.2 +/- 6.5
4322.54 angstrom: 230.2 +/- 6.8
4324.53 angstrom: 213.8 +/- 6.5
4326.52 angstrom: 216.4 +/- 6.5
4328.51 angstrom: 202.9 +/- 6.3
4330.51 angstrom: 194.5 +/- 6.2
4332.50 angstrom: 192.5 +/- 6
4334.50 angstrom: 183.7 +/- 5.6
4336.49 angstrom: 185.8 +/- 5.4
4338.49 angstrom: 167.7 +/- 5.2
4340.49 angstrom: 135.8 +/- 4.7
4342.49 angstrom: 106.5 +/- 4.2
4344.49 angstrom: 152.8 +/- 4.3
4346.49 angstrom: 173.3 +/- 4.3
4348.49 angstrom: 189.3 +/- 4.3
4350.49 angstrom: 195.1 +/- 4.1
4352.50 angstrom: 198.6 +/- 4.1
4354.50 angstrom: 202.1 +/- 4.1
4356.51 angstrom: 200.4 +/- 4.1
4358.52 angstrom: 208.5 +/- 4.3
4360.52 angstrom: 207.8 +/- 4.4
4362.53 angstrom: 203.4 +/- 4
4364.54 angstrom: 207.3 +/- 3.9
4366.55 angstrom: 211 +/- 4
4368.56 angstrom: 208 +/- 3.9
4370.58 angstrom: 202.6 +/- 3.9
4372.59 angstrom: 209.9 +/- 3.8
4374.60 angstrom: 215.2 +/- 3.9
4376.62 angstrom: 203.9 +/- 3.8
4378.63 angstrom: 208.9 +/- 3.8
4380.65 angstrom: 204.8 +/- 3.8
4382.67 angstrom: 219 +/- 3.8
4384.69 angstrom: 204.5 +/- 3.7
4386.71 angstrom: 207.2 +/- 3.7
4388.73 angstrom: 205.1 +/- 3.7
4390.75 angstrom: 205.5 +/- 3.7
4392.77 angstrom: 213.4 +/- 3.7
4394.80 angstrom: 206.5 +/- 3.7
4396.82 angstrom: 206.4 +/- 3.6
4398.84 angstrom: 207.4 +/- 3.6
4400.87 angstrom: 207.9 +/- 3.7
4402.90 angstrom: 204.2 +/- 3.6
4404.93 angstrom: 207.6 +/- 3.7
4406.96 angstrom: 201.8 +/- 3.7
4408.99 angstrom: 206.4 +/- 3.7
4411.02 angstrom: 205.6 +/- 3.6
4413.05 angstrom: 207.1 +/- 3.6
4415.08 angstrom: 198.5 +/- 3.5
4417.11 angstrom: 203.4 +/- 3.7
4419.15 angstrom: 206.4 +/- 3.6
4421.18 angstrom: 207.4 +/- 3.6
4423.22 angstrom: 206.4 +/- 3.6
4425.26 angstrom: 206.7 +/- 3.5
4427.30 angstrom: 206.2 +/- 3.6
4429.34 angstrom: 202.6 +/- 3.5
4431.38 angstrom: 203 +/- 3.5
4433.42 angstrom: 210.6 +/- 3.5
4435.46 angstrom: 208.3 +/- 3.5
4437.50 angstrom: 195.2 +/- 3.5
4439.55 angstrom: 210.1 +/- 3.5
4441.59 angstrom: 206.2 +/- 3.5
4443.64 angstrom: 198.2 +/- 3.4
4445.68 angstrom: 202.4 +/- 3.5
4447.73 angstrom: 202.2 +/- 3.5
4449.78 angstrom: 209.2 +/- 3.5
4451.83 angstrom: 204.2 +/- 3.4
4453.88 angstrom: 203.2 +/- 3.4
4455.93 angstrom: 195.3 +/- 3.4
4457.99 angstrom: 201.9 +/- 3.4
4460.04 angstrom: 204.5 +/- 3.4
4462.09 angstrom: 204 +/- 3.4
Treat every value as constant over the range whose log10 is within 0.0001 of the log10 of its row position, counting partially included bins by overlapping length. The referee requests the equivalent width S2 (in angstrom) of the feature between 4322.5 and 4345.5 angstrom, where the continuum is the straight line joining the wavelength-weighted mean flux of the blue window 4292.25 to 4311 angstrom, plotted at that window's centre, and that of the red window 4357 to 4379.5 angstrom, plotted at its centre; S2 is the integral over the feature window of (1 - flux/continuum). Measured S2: 3.5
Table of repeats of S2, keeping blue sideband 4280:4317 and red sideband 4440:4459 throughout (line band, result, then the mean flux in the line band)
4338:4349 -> 3.1 angstrom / 152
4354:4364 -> 0.3 angstrom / 205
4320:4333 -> 0.1 angstrom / 211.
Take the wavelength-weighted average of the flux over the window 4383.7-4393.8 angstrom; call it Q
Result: 207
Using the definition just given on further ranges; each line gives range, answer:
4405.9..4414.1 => 205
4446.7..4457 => 203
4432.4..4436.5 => 210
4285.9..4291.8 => 210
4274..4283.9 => 212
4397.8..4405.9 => 207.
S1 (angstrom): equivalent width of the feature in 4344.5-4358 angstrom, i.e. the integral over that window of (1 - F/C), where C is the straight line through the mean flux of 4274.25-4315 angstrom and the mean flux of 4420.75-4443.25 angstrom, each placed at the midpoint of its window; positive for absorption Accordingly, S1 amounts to 1.3 angstrom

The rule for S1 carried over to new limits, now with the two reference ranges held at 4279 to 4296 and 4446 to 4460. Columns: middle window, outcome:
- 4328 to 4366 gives 4.09 angstrom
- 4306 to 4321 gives -1.22 angstrom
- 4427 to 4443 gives -0.13 angstrom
